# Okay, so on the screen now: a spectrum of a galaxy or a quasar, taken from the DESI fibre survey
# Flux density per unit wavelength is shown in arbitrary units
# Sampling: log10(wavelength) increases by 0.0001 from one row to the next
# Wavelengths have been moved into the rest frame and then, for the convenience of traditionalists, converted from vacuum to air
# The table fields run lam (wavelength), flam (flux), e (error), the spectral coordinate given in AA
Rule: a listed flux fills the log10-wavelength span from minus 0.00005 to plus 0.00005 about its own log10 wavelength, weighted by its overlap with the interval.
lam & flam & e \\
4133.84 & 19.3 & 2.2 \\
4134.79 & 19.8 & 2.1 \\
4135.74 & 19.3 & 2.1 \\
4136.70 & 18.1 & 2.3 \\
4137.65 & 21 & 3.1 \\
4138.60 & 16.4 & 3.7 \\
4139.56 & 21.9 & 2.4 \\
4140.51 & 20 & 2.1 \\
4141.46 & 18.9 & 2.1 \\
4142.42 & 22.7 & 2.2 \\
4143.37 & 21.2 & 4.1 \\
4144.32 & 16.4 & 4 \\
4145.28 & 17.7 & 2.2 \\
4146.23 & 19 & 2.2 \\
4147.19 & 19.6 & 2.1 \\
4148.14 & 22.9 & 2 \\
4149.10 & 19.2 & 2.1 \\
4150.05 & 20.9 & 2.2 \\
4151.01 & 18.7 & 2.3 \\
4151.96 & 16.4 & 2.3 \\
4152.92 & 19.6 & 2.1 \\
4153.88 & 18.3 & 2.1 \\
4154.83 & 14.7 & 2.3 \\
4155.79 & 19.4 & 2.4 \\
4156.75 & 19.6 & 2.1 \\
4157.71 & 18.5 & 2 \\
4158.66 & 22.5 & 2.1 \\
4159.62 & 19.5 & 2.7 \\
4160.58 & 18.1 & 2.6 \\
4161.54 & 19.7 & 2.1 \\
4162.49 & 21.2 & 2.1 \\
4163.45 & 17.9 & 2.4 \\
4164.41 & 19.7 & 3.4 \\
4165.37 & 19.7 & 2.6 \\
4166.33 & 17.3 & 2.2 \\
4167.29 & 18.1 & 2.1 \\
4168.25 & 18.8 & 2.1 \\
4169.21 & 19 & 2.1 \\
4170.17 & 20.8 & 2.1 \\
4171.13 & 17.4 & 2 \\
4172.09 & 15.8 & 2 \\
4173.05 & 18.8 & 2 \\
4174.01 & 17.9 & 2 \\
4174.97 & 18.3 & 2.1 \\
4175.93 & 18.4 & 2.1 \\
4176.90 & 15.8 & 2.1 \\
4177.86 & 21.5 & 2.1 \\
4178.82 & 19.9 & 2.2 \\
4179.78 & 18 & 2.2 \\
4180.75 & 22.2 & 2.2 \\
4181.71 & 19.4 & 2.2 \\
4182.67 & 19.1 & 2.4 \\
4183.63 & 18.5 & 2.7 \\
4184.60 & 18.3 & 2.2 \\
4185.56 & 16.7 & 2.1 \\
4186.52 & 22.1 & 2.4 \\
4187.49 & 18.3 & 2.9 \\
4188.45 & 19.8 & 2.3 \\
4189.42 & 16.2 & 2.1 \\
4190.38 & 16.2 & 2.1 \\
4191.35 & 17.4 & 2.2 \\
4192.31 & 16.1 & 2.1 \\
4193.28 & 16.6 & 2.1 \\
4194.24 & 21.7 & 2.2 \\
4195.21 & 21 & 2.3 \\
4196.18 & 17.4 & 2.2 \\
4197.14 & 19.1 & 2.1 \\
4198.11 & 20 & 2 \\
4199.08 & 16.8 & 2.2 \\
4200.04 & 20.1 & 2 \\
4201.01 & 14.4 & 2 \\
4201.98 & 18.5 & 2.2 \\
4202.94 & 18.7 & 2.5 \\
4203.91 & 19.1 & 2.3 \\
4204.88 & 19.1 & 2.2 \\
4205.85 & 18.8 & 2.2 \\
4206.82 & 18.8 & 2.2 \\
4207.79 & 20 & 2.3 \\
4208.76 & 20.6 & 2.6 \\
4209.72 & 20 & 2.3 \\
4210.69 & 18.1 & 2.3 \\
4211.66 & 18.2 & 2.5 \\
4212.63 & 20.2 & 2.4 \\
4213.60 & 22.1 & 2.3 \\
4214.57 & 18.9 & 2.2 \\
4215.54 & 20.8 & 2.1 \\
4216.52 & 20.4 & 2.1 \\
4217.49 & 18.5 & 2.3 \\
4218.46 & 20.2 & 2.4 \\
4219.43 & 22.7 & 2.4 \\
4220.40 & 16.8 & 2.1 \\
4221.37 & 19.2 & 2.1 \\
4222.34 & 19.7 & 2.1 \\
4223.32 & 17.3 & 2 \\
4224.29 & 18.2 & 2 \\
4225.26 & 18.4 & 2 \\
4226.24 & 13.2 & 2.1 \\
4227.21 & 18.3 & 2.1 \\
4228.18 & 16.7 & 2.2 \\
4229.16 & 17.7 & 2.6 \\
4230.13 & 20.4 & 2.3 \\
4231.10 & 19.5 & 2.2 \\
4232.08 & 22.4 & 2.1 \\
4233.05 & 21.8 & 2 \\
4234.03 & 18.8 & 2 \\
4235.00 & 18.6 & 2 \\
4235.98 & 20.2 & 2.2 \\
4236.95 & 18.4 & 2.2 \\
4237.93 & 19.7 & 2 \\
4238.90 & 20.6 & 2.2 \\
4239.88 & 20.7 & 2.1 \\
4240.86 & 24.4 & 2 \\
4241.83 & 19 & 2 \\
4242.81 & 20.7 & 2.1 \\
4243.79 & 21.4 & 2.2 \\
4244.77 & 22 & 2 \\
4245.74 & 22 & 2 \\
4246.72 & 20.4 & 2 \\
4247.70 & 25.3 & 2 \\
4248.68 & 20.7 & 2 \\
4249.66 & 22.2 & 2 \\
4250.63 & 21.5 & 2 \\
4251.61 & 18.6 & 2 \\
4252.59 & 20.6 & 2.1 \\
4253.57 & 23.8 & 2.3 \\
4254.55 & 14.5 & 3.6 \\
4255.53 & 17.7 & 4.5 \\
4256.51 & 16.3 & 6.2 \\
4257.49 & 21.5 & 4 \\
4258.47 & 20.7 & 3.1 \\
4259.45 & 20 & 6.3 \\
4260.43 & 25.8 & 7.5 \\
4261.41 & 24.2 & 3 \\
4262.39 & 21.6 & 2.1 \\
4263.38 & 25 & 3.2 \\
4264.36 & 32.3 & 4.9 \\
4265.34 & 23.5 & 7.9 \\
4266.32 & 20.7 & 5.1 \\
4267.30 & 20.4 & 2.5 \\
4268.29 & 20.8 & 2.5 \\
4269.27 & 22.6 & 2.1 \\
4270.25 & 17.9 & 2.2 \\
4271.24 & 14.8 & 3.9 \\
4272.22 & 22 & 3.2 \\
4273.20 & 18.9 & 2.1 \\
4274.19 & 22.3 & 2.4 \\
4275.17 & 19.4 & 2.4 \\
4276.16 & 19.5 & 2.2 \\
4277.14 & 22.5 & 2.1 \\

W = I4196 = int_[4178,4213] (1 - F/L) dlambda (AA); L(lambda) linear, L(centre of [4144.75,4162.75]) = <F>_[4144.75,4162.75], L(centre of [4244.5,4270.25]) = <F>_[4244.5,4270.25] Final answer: 2.44 AA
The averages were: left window 19.2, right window 21.7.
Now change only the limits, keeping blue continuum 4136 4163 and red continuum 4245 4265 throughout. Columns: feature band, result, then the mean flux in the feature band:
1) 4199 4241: 3.5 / 19.2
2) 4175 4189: 0.7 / 19.1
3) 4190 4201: 1.2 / 18.2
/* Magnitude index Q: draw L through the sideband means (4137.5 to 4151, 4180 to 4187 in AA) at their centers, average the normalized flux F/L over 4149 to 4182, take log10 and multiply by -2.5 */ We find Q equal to 0.04 mag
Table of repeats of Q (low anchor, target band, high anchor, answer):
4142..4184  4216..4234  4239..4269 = 0.10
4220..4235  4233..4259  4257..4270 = 0.02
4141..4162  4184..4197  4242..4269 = 0.10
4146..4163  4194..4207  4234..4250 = 0.08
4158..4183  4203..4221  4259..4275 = 0.04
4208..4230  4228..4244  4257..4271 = 0.01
